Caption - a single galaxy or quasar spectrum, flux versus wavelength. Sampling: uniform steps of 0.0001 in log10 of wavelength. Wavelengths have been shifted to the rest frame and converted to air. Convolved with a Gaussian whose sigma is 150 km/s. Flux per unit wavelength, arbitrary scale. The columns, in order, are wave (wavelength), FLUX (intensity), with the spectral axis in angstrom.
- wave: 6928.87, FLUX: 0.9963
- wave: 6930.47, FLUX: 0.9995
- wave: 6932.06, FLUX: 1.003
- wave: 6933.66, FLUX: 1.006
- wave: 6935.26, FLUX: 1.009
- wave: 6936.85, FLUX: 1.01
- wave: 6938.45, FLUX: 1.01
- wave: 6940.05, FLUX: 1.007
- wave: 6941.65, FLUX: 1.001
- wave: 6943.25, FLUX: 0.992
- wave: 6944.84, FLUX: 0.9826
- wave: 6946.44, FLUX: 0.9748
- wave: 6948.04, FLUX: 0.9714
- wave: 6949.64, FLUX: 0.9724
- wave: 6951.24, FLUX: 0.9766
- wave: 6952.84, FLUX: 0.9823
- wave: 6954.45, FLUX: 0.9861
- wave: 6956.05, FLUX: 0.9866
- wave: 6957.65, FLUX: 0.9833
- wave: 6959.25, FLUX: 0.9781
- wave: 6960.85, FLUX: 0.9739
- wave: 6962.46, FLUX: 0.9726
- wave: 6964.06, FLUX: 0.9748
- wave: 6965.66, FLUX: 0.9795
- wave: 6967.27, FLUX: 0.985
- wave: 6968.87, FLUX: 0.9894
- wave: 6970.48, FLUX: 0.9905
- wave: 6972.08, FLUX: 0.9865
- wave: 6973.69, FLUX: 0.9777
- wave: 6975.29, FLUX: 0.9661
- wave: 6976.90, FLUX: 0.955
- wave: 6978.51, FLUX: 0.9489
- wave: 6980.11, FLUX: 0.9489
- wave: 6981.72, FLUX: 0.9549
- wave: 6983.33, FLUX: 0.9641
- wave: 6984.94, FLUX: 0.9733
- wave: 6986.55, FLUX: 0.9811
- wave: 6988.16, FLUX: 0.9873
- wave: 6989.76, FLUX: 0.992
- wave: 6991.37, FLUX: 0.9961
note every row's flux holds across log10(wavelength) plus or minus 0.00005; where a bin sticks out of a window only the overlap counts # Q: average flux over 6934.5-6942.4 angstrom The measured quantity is 1.01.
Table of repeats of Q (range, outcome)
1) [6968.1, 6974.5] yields 0.986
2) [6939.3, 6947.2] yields 0.992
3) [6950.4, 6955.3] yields 0.98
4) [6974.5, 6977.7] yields 0.959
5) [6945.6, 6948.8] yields 0.973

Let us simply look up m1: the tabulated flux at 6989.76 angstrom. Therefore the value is 0.992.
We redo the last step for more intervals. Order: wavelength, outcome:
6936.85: 1.01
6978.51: 0.9489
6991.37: 0.9961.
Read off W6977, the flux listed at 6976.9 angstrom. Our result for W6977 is 0.955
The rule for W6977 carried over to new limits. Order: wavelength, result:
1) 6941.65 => 1.001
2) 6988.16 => 0.9873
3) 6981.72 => 0.9549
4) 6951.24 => 0.9766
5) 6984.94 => 0.9733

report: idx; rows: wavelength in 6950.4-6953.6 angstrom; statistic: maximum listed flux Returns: 0.9823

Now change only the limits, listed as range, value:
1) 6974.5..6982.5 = 0.9661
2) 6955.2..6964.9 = 0.9866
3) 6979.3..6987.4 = 0.9811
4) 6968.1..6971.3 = 0.9905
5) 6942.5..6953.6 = 0.992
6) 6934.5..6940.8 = 1.01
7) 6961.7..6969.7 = 0.9894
